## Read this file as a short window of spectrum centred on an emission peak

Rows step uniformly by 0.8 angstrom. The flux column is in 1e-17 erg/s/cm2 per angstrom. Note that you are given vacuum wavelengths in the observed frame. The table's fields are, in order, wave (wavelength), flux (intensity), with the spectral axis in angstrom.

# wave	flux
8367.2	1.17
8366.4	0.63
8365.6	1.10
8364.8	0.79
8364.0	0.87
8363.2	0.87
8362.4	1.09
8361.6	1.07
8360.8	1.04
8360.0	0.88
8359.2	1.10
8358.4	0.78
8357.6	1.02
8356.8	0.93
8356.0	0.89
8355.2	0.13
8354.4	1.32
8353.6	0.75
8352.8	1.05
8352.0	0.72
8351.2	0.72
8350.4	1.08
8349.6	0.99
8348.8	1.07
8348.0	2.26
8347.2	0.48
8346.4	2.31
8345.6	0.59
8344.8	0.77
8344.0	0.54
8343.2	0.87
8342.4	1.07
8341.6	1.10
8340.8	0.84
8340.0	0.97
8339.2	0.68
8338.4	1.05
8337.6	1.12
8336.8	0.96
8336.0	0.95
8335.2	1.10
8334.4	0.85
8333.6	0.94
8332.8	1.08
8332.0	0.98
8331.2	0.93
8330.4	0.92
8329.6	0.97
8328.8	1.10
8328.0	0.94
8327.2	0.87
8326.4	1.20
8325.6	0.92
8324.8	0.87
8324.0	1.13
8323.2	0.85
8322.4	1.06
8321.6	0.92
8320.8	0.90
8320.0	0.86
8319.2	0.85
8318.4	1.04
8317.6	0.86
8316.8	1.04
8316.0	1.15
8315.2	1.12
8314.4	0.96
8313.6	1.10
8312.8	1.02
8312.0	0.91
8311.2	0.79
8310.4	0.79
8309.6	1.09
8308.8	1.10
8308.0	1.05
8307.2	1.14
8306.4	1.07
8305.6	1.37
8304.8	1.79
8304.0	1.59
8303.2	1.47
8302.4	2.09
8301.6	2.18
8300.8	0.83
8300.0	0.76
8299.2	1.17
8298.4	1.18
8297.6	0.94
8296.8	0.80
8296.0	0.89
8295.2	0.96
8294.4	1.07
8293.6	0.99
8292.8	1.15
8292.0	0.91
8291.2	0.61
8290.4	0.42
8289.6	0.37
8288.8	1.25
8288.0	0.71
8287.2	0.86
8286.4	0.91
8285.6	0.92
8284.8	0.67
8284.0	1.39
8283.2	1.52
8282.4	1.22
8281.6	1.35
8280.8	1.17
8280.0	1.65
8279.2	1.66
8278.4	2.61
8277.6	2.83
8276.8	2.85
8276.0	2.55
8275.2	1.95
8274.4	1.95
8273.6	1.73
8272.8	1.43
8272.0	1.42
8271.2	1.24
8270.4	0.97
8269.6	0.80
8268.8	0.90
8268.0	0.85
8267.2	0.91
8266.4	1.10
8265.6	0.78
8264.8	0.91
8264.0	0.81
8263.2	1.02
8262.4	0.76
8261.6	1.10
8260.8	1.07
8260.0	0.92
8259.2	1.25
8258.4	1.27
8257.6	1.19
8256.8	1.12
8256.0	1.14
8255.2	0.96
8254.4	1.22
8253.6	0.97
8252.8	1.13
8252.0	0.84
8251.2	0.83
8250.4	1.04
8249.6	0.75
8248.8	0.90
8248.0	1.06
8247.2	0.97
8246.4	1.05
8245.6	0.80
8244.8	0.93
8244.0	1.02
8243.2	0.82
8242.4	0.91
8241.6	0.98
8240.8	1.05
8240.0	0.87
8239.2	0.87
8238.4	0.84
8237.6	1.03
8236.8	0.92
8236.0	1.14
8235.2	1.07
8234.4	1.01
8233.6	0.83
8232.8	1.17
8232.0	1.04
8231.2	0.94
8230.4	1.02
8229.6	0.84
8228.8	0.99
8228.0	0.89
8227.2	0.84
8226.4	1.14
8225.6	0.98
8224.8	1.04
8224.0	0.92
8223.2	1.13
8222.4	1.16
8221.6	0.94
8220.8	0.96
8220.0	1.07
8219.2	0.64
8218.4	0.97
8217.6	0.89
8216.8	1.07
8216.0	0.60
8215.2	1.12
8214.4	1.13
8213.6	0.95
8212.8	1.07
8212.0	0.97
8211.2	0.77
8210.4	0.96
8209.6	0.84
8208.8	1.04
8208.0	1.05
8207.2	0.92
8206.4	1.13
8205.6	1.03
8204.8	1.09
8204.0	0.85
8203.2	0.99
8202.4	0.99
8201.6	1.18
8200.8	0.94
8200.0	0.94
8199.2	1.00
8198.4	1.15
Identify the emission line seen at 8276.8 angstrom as H-alpha 6563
